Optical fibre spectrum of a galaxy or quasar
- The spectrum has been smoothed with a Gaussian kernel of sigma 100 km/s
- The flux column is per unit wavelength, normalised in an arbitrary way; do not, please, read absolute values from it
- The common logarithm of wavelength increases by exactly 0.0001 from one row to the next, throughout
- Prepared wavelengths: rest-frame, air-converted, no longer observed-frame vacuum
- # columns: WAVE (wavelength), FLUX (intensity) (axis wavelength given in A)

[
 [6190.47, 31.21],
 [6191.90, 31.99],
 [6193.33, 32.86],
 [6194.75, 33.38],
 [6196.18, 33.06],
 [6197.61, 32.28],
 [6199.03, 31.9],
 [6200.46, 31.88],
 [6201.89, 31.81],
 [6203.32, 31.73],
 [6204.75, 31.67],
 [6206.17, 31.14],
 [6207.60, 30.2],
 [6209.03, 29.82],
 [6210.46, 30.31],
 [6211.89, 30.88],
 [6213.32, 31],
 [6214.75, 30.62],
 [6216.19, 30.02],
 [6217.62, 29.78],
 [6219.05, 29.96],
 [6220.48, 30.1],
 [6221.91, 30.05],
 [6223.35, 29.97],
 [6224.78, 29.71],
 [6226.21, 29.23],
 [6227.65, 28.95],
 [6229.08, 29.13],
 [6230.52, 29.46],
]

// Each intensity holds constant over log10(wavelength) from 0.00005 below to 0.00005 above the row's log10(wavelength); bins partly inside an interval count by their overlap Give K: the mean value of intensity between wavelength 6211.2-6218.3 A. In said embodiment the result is 30.4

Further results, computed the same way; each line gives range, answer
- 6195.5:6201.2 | 32.3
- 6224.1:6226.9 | 29.5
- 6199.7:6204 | 31.8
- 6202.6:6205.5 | 31.8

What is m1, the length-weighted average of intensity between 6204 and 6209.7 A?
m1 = 30.8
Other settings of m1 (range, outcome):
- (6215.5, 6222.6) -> 30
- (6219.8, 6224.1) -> 30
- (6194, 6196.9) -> 33.2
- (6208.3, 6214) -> 30.5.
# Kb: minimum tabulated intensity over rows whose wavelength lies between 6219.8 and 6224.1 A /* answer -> 29.97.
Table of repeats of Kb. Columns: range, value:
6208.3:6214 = 29.82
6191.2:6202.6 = 31.81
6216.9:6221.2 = 29.78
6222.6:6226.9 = 29.23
